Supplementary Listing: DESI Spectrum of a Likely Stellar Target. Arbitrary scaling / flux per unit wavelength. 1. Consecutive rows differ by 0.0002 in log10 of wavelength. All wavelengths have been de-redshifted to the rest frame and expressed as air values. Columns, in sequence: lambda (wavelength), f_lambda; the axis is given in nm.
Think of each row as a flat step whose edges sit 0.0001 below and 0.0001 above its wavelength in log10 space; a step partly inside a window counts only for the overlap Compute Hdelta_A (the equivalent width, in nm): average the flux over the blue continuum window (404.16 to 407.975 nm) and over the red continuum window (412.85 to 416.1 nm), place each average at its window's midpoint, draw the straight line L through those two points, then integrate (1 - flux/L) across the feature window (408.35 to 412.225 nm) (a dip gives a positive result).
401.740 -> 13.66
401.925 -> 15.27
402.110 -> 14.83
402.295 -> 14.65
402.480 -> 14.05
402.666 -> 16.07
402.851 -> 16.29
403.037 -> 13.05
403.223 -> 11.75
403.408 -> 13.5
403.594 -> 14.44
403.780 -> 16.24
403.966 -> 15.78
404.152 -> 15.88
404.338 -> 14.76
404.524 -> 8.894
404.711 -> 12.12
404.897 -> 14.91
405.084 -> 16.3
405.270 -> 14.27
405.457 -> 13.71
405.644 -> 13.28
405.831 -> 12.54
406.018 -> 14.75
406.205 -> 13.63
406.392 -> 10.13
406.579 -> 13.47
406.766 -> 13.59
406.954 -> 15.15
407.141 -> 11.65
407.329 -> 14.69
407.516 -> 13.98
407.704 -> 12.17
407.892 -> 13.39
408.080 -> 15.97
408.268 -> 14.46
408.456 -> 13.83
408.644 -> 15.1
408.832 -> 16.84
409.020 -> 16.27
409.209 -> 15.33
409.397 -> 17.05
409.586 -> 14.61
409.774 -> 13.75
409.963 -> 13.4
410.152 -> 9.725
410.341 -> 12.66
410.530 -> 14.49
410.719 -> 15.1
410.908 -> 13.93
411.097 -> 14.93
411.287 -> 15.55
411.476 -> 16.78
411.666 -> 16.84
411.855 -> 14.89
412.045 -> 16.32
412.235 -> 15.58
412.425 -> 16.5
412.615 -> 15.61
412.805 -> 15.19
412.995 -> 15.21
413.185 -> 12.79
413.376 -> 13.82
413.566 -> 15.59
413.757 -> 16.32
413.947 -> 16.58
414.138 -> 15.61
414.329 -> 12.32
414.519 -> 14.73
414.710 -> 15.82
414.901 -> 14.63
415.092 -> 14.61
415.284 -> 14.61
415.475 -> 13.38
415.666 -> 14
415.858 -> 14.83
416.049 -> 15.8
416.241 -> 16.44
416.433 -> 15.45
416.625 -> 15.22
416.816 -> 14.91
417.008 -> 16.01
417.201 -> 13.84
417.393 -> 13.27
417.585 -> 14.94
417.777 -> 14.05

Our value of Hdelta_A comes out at -0.22 nm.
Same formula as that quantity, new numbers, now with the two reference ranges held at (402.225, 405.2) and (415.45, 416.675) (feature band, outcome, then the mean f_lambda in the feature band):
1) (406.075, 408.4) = 0.16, 13.5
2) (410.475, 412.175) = -0.08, 15.5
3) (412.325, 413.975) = -0.04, 15.2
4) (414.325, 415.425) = 0.03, 14.6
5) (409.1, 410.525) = 0.08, 13.9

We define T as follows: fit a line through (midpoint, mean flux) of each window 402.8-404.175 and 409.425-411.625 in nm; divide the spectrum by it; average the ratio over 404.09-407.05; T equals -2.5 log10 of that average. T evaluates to 0.07 mag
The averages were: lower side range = 14.5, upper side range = 14.2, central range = 13.6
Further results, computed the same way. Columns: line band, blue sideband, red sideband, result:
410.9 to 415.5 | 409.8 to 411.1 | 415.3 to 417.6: -0.09 mag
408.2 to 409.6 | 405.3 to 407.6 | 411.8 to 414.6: -0.11 mag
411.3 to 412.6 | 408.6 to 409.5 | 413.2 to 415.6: -0.05 mag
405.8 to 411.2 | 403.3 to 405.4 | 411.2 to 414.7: 0.06 mag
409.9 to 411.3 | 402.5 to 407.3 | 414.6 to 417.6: 0.06 mag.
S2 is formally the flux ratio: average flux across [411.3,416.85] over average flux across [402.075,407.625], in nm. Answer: 1.09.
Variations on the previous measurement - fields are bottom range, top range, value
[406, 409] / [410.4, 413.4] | 1.09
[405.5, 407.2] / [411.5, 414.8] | 1.16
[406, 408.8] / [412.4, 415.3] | 1.09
